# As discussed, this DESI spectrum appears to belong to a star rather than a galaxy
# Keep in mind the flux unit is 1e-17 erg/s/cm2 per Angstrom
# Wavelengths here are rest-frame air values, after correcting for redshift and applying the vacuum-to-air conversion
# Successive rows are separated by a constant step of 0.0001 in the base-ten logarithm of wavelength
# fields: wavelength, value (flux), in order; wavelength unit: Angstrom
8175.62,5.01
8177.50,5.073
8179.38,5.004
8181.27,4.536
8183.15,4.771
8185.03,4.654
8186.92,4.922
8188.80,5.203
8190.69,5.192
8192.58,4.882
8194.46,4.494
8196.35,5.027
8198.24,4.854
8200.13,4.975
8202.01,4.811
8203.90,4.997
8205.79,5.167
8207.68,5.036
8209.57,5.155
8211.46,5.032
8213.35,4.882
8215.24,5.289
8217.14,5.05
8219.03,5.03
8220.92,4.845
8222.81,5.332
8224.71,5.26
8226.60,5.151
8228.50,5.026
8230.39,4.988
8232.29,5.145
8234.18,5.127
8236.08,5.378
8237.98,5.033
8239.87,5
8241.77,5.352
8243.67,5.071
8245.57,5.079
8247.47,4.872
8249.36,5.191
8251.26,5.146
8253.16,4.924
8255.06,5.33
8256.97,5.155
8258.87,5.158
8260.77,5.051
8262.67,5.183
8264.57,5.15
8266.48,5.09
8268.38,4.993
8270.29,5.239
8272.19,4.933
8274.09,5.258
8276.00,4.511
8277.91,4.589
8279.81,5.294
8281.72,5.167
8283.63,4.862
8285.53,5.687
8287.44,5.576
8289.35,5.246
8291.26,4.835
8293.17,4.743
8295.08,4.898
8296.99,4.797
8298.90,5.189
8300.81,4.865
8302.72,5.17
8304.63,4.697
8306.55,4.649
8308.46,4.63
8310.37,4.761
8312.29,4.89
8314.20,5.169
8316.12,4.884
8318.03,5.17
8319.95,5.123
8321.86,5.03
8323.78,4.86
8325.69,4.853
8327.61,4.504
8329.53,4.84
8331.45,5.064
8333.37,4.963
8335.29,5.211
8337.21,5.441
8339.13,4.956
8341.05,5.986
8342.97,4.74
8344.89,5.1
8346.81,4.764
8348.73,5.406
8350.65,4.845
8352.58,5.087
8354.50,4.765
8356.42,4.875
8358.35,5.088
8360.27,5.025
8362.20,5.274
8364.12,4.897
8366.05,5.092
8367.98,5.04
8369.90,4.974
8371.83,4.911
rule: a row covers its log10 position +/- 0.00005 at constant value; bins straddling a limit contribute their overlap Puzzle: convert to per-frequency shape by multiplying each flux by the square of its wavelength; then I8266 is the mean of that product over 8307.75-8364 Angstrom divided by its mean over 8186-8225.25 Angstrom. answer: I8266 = 1.03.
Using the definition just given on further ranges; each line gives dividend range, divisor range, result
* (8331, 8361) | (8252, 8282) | 1.02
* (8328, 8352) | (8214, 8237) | 1.02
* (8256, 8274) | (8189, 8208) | 1.05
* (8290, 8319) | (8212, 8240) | 0.98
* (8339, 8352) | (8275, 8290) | 1.02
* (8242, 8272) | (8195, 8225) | 1.03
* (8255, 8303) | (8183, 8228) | 1.03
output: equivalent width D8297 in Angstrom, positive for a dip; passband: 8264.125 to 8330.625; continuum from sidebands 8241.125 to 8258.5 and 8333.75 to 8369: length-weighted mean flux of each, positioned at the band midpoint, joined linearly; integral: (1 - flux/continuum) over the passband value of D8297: 1.7 Angstrom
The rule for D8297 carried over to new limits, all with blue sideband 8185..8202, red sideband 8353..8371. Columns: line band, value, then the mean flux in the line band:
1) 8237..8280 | -0.98 Angstrom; 5.07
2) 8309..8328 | 0.20 Angstrom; 4.93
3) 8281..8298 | -0.41 Angstrom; 5.09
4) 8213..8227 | -0.51 Angstrom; 5.11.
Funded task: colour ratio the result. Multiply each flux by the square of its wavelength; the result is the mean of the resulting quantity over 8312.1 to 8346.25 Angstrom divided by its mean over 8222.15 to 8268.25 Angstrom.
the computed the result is 1.00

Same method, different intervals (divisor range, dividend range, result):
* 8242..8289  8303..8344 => 0.99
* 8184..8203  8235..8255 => 1.06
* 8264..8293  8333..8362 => 1.02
